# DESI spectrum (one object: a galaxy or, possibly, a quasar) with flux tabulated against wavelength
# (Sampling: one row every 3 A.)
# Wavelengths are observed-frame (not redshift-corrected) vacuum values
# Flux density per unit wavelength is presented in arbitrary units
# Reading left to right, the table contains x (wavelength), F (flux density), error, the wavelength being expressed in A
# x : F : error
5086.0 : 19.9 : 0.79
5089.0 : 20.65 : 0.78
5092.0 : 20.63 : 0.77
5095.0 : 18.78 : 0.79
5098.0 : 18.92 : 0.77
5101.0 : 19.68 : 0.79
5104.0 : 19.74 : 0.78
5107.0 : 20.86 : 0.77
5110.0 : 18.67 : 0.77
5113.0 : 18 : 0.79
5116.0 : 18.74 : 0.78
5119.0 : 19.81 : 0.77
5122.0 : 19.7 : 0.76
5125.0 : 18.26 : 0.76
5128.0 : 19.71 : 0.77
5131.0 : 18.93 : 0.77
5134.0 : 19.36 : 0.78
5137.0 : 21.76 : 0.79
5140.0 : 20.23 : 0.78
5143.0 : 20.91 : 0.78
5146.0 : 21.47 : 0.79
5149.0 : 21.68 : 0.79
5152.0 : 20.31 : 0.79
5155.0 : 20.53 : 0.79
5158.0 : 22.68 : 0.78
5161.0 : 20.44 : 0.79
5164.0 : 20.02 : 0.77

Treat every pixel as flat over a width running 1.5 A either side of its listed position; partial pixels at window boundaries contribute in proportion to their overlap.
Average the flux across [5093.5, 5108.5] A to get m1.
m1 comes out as 19.6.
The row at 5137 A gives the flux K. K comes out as 21.76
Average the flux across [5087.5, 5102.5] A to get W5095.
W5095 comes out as 19.7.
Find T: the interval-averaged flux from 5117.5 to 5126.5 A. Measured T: 19.3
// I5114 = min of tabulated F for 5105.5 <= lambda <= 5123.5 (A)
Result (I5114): 18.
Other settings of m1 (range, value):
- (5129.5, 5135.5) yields 19.1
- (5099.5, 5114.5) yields 19.4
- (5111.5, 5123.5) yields 19.1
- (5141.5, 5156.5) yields 21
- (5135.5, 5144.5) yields 21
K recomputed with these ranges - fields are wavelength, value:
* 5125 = 18.26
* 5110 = 18.67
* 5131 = 18.93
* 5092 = 20.63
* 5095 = 18.78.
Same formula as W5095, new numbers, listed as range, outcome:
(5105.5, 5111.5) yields 19.8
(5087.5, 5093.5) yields 20.6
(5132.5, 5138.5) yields 20.6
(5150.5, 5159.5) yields 21.2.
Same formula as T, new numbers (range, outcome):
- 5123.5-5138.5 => 19.6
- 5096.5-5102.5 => 19.3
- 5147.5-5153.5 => 21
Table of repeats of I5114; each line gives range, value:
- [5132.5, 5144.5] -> 19.36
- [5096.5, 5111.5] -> 18.67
